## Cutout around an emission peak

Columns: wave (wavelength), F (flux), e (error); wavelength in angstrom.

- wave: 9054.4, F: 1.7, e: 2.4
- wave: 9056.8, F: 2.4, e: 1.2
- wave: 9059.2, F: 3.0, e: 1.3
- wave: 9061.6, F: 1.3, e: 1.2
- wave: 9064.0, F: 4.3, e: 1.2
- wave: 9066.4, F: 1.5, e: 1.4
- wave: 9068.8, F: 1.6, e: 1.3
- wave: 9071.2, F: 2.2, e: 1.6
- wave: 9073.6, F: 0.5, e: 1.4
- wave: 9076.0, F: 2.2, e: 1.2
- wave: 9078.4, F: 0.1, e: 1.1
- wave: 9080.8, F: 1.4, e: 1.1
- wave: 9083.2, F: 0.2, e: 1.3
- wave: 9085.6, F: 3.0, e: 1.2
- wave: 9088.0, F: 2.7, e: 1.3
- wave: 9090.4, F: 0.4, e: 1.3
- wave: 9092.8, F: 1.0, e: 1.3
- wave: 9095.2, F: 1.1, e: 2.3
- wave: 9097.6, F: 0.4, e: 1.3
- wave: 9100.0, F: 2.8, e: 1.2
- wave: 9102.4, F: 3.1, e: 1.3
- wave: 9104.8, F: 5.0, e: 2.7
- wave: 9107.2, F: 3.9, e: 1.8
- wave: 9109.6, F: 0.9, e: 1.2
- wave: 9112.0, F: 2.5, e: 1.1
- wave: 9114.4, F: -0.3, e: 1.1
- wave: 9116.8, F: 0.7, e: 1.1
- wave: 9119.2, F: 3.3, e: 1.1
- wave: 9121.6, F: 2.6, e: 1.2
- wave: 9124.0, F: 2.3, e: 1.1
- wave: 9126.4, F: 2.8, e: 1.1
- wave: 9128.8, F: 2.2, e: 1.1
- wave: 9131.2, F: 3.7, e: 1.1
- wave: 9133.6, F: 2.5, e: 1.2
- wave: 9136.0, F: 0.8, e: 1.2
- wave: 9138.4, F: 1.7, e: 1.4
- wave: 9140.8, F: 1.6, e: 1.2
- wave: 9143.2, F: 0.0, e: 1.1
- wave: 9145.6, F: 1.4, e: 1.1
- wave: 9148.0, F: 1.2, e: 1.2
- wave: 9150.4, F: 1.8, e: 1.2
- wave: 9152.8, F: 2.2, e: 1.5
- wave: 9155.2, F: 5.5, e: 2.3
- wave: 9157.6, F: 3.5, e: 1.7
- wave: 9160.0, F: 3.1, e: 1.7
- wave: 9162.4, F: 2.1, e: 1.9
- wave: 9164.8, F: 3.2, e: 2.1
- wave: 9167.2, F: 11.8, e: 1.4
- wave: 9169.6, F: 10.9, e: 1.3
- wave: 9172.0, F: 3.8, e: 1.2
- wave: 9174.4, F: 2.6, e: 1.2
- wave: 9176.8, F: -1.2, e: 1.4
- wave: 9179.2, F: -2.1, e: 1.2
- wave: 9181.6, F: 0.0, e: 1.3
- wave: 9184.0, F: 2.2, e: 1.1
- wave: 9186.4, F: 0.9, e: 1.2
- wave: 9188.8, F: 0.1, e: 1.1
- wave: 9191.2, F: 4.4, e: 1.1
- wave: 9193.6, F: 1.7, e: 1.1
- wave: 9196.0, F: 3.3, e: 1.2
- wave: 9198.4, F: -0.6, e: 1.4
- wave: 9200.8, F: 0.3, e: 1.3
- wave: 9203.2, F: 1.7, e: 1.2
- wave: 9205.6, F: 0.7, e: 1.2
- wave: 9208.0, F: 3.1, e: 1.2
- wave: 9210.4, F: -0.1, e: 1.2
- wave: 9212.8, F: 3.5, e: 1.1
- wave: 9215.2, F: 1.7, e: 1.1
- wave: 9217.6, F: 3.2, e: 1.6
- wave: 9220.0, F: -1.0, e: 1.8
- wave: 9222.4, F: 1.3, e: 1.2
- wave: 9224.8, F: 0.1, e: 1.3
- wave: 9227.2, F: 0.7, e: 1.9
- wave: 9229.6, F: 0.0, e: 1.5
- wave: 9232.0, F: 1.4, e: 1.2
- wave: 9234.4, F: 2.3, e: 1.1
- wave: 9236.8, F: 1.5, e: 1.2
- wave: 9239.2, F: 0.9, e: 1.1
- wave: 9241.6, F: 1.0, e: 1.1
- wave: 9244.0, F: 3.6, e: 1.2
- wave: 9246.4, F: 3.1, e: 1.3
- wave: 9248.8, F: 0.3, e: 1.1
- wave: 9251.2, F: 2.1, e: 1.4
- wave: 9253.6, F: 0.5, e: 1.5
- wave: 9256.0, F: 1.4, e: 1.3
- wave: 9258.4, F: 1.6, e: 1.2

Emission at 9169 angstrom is Hbeta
